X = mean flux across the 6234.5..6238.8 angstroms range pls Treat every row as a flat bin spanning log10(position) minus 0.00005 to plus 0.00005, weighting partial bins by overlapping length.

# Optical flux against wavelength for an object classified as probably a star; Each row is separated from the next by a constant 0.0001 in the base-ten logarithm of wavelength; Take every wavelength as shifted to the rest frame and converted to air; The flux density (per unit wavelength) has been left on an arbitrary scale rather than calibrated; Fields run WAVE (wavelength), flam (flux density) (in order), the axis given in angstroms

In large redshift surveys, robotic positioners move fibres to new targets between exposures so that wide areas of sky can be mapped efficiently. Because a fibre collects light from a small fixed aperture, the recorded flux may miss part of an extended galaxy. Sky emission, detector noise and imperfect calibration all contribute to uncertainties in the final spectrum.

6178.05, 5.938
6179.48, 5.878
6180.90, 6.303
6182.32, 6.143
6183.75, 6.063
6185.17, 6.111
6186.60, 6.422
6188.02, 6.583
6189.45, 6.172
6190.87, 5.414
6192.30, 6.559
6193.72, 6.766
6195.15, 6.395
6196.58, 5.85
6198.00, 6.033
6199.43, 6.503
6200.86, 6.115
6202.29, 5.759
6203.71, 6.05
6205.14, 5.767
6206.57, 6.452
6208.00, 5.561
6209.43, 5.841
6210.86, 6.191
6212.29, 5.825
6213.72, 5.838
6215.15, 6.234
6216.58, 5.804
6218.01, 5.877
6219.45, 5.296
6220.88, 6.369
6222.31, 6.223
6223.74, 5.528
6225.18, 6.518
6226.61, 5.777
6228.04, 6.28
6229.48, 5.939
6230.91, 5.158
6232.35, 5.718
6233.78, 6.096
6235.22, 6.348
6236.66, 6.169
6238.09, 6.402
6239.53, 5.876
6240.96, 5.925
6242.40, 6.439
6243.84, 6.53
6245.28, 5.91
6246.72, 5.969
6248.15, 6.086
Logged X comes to 6.31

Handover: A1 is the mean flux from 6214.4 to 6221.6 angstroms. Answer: 5.92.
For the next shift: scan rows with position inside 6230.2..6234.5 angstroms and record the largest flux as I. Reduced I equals 6.096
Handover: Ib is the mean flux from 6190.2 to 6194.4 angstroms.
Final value 6.25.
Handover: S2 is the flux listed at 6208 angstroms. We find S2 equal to 5.561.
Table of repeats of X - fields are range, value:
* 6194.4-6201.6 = 6.17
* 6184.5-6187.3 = 6.26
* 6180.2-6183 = 6.23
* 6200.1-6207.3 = 6.03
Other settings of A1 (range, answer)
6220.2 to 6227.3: 6.08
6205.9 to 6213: 5.97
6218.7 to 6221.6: 5.83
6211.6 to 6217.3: 5.93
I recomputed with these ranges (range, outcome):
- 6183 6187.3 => 6.422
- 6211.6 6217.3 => 6.234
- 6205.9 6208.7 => 6.452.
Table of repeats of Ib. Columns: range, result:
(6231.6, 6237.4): 6.08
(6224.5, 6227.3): 6.15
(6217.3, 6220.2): 5.58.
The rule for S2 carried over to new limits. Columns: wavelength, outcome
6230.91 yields 5.158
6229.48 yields 5.939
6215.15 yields 6.234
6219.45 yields 5.296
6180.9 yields 6.303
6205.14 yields 5.767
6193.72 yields 6.766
